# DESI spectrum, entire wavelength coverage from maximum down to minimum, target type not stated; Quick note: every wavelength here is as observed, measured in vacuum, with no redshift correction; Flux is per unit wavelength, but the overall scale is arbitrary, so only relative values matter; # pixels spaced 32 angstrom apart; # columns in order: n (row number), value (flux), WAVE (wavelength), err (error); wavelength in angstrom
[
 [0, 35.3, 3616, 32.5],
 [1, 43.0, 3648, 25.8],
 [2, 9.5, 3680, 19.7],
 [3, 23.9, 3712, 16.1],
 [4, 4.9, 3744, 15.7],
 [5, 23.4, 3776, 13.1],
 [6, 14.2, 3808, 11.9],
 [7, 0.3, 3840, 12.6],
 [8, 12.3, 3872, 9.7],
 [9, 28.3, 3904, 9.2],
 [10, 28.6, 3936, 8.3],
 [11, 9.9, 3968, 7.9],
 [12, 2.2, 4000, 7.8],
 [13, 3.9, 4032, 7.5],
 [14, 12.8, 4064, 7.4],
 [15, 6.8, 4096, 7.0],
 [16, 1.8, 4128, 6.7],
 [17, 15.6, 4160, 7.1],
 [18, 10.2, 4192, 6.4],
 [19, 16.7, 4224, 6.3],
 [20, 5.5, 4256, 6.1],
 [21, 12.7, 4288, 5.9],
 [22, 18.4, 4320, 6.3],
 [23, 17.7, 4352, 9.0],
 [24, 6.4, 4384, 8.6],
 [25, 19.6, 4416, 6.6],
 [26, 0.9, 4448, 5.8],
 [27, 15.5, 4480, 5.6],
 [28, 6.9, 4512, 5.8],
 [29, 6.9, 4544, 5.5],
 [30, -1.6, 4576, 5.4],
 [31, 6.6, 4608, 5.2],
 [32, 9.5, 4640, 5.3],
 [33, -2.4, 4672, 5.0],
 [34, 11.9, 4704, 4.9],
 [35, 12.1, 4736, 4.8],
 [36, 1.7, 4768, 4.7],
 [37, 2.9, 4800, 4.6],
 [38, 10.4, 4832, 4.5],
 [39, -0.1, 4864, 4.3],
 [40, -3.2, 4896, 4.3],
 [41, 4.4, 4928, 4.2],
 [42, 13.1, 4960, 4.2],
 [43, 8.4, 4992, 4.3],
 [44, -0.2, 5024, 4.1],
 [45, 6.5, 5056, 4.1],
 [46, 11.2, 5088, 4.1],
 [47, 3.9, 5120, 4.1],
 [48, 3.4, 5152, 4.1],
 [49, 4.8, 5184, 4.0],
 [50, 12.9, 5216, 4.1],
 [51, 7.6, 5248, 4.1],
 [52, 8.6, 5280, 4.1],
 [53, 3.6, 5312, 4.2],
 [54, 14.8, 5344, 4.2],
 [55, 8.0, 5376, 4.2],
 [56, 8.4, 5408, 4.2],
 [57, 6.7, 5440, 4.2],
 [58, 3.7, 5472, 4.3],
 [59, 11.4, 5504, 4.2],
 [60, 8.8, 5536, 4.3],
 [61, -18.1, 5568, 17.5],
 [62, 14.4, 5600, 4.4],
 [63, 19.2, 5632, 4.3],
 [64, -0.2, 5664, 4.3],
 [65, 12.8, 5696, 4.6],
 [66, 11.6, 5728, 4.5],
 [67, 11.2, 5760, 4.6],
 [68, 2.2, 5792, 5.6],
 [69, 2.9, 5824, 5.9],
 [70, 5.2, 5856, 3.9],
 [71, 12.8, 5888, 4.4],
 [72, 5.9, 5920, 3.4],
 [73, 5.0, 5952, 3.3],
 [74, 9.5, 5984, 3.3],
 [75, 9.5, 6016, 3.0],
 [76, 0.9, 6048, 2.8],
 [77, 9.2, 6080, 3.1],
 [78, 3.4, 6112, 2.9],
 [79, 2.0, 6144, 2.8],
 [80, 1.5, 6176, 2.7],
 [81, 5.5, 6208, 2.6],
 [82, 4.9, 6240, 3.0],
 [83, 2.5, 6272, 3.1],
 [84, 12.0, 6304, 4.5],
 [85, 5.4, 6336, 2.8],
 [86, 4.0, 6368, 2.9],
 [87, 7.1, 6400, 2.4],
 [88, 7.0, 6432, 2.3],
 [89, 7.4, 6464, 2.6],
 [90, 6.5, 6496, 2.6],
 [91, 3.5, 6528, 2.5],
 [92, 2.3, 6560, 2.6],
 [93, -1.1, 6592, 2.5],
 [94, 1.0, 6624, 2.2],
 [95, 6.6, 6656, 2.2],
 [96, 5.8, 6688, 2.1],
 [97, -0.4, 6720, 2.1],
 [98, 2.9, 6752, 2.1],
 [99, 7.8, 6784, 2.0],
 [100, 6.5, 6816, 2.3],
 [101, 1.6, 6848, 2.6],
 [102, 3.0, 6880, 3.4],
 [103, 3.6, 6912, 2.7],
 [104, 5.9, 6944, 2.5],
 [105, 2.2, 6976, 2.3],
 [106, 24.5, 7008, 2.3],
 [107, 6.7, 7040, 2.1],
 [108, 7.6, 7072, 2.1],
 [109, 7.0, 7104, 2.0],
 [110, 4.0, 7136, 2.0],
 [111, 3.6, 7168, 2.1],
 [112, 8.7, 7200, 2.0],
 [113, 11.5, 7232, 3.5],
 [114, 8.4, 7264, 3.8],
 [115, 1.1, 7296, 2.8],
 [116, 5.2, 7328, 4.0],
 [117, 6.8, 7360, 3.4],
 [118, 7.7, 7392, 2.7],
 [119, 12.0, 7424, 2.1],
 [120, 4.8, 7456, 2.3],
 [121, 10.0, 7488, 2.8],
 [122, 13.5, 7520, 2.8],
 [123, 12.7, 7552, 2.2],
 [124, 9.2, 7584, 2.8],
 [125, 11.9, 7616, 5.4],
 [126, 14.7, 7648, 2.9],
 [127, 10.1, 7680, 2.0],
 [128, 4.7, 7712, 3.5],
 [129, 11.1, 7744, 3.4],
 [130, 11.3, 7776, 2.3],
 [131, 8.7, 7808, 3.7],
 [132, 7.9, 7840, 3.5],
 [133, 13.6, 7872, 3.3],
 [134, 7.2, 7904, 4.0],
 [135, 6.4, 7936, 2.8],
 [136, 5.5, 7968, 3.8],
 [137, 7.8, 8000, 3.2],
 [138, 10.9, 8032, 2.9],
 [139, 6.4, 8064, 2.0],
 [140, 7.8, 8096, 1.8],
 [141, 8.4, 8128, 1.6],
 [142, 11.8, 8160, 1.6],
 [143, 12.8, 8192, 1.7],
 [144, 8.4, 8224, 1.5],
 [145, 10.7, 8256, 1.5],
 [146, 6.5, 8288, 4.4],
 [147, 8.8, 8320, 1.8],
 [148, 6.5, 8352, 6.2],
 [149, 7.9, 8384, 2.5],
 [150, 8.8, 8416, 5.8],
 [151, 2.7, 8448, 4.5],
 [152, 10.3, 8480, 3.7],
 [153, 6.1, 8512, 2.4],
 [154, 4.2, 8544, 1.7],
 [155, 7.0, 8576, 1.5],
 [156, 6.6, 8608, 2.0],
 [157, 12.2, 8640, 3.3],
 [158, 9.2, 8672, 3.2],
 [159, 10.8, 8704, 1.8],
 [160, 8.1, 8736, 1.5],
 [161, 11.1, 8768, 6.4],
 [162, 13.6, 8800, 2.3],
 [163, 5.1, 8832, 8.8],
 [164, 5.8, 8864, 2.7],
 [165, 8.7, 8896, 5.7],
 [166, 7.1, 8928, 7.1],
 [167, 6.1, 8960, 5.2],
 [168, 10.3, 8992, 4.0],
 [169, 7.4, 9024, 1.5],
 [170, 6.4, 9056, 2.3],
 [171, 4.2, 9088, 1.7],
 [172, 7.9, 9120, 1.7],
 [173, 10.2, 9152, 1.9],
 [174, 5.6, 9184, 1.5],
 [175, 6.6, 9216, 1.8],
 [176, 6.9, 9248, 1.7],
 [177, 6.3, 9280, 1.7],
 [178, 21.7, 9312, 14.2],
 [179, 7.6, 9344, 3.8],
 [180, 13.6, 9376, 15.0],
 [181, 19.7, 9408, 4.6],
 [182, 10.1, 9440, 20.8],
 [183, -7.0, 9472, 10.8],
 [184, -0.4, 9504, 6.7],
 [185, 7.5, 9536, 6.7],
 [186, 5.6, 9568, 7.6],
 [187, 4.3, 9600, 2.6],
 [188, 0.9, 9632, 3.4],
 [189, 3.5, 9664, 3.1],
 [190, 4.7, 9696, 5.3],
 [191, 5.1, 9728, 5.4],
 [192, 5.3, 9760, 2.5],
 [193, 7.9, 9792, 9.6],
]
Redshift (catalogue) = 0.88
